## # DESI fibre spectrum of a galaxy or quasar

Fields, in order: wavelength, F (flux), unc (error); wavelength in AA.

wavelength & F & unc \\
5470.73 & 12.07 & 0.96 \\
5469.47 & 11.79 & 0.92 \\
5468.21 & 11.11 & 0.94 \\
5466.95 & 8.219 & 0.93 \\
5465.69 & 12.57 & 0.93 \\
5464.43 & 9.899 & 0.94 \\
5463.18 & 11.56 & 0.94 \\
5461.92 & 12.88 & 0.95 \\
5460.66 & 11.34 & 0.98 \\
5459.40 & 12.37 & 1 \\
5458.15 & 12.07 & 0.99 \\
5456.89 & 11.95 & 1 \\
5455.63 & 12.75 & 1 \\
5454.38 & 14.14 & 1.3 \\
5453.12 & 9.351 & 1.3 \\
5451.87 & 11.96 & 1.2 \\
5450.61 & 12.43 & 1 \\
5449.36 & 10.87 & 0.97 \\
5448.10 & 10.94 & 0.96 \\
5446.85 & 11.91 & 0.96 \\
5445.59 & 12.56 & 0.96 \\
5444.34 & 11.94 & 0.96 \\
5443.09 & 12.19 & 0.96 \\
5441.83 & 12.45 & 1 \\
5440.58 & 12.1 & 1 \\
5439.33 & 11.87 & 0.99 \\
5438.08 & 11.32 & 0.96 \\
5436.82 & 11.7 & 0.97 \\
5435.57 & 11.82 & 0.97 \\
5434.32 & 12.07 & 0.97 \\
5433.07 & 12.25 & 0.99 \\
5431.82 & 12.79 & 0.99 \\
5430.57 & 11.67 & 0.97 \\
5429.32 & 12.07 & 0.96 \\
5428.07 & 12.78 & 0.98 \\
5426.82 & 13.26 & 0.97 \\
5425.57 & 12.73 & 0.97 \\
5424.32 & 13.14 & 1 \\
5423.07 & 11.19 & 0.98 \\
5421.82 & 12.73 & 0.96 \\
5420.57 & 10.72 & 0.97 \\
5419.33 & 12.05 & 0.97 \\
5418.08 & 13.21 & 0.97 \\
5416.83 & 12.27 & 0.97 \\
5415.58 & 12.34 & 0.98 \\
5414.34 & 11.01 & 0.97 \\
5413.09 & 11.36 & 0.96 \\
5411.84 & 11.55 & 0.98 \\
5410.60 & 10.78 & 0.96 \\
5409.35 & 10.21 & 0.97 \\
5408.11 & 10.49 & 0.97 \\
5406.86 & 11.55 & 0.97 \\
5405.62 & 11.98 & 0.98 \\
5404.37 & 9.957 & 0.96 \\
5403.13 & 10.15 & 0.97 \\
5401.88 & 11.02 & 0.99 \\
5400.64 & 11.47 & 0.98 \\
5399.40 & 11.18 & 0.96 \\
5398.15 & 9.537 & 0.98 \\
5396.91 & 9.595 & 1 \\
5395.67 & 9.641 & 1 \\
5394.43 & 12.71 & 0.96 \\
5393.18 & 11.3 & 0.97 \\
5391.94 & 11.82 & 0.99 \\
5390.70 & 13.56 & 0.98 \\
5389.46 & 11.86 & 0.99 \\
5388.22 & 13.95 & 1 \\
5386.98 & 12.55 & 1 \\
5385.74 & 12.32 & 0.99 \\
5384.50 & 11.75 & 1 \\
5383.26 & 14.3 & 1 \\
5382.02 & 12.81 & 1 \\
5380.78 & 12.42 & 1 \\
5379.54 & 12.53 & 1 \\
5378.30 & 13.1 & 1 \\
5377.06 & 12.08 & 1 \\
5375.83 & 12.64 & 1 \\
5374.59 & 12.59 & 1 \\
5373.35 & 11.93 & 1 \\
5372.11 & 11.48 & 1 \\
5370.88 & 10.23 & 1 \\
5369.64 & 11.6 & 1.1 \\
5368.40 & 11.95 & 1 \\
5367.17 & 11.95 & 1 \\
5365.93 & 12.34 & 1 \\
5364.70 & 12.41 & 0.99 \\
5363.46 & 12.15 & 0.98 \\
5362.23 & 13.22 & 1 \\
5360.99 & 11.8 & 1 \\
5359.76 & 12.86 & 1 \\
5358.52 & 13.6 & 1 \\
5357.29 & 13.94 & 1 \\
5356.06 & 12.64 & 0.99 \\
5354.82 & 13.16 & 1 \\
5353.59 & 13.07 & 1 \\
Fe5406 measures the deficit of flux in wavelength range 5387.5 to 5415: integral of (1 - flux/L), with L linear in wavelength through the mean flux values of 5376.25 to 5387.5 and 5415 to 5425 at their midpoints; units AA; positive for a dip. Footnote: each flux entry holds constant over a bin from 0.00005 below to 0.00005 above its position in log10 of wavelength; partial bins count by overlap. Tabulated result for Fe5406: 2.7 AA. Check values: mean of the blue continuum 12.7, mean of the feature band 11.2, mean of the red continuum 12.2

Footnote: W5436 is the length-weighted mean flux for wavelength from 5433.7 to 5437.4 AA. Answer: 11.9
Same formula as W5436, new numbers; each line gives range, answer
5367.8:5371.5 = 11.3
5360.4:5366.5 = 12.4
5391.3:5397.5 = 11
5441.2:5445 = 12.2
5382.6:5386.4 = 12.8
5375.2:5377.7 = 12.4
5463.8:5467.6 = 10.2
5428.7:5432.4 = 12.2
